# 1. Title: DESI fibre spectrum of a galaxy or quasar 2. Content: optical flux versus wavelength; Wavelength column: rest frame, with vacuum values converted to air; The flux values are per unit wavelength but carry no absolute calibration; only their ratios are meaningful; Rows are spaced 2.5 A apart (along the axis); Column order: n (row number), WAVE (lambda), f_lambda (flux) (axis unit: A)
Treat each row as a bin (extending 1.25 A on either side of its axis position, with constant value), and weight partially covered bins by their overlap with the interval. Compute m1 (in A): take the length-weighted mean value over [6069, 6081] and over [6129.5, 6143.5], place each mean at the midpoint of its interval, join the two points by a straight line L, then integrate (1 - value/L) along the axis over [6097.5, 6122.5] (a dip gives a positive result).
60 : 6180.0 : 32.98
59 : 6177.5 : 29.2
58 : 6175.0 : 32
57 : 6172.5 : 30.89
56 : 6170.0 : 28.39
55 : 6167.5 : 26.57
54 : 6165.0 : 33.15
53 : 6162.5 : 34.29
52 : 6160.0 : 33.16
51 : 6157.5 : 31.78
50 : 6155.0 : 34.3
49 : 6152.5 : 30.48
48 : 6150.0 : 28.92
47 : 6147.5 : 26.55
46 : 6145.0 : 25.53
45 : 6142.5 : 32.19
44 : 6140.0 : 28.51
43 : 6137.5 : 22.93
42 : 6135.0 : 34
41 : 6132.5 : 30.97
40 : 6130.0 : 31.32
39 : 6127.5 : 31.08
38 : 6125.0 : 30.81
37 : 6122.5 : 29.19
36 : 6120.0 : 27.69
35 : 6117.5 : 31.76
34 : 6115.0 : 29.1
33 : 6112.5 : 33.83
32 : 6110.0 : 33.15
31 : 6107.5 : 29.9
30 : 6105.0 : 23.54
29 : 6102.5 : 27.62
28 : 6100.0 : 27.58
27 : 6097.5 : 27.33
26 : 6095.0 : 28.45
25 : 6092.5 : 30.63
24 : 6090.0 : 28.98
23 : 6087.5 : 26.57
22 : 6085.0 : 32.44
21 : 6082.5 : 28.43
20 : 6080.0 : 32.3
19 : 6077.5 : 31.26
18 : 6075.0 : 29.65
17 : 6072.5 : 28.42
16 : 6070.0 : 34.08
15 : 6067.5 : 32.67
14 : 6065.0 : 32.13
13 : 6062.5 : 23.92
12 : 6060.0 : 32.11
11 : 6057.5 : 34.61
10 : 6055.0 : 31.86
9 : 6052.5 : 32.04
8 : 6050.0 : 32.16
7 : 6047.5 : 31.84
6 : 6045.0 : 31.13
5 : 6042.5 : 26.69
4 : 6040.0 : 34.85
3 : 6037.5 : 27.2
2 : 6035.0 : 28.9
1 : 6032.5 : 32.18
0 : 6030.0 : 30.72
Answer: 0.9 A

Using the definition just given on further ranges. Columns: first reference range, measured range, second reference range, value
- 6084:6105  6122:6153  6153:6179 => 0.76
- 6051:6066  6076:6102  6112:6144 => 1.14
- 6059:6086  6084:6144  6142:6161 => 1.78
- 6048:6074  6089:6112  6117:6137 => 1.59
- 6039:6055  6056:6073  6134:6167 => -0.01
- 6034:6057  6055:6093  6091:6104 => -1.48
